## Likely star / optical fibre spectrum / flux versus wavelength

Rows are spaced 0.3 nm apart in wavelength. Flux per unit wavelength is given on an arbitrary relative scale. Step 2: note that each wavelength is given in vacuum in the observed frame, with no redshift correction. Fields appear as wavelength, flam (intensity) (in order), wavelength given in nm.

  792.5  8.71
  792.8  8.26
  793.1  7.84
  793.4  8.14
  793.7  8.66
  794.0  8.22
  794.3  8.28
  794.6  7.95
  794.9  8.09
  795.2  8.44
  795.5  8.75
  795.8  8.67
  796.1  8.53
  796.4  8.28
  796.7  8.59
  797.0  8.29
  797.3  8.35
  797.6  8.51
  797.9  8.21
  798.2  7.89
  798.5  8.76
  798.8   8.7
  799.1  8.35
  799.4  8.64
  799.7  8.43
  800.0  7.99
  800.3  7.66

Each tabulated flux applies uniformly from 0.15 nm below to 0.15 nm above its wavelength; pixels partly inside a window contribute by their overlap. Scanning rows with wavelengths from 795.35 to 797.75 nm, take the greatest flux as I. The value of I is 8.75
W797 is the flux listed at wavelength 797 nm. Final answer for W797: 8.29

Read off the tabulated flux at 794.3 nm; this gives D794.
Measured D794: 8.28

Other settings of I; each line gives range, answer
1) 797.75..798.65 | 8.76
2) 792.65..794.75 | 8.66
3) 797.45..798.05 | 8.51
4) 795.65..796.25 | 8.67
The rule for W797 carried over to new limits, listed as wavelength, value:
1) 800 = 7.99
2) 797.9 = 8.21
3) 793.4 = 8.14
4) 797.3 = 8.35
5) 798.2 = 7.89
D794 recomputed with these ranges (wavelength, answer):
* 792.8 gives 8.26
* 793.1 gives 7.84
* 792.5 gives 8.71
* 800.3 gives 7.66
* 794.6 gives 7.95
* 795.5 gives 8.75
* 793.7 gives 8.66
